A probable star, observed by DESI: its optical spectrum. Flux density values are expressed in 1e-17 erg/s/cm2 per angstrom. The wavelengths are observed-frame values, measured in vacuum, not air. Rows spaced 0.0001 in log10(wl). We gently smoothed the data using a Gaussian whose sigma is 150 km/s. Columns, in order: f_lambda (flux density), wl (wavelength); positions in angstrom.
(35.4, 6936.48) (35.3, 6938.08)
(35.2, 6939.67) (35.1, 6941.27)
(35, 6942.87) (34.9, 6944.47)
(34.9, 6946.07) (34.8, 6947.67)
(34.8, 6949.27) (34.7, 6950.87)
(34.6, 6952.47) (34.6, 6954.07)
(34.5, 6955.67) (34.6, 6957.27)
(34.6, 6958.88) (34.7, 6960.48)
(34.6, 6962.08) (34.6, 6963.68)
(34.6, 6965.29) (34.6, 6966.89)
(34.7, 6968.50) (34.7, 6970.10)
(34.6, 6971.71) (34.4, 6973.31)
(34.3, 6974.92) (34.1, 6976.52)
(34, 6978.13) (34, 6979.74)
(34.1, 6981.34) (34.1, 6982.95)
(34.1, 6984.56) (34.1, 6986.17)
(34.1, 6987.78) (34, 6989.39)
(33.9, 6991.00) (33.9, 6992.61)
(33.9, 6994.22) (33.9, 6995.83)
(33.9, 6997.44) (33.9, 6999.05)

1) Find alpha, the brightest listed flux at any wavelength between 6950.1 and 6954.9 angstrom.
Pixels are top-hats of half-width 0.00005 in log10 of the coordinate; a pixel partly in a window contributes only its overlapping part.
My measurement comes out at 34.7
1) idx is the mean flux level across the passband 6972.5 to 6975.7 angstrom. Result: 34.4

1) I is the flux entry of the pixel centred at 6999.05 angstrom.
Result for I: 33.9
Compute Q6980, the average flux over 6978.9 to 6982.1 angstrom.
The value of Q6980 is 34.1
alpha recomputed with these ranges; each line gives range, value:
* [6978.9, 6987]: 34.1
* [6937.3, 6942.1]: 35.3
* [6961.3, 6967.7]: 34.6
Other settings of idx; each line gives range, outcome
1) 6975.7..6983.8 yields 34.1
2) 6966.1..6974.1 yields 34.6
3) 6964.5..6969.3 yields 34.6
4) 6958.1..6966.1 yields 34.6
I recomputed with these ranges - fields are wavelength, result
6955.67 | 34.5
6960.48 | 34.7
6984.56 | 34.1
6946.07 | 34.9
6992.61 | 33.9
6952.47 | 34.6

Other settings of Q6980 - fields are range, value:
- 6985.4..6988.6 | 34.1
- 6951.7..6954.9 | 34.6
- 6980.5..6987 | 34.1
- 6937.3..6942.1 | 35.2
